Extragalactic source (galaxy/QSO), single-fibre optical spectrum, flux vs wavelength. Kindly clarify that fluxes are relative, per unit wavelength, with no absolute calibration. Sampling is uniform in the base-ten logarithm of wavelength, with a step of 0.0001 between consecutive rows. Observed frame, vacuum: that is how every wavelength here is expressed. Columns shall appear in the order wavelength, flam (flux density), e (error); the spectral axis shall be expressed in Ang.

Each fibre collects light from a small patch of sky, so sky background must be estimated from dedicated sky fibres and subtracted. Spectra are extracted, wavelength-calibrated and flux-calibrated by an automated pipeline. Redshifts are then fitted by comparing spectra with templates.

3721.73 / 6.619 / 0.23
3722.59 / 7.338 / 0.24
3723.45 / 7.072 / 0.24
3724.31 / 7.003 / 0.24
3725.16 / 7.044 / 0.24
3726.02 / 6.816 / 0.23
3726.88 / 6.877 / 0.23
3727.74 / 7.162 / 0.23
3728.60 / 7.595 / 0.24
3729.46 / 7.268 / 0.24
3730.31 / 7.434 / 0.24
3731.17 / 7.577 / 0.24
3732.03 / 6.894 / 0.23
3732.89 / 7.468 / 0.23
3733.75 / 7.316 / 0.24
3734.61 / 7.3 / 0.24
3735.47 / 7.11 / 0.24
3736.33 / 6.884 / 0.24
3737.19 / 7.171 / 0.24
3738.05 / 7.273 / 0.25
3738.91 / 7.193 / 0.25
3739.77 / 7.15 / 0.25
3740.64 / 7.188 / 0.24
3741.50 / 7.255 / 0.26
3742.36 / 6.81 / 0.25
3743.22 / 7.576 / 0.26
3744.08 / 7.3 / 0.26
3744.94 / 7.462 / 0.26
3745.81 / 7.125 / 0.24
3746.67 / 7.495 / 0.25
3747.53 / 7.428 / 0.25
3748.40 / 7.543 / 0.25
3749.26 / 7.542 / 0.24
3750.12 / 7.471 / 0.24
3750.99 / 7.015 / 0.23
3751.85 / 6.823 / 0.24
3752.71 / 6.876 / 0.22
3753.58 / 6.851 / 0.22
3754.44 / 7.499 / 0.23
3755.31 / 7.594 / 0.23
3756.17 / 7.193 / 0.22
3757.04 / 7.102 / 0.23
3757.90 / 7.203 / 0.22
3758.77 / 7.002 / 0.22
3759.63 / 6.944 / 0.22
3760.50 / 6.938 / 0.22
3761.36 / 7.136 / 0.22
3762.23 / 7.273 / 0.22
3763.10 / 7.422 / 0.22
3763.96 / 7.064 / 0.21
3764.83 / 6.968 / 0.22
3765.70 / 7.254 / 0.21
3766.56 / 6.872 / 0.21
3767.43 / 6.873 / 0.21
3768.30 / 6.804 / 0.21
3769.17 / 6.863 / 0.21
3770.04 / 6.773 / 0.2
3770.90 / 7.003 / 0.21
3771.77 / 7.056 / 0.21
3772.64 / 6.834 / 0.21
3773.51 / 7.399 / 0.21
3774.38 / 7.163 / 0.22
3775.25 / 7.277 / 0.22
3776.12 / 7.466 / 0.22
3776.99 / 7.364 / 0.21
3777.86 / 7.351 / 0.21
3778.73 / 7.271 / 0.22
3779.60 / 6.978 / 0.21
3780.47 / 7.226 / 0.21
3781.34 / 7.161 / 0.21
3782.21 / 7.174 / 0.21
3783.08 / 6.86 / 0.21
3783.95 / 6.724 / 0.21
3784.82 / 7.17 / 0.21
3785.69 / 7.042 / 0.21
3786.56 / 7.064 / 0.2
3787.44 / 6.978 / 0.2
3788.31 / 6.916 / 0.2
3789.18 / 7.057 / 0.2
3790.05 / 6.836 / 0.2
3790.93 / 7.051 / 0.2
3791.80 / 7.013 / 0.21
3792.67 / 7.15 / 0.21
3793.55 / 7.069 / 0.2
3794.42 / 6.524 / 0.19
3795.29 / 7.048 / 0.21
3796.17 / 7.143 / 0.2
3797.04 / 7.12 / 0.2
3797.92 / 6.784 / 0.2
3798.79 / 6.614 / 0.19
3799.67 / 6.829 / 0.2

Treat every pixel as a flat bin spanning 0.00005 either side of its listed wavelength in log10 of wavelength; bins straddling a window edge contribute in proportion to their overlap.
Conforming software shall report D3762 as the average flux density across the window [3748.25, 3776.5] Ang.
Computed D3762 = 7.12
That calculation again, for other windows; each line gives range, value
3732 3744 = 7.2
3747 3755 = 7.23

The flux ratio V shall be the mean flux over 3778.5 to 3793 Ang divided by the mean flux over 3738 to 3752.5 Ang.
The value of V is 0.97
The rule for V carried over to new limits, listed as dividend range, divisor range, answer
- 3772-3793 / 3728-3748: 0.98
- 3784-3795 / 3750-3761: 0.98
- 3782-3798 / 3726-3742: 0.97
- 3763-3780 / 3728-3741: 0.98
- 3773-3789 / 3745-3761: 0.99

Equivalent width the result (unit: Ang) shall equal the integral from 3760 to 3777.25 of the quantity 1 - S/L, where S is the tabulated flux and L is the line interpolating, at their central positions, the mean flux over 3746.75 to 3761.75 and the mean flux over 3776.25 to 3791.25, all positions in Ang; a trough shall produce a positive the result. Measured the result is 0.1 Ang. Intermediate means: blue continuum 7.2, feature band 7.08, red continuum 7.08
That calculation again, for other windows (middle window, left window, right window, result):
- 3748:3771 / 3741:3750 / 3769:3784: 0.5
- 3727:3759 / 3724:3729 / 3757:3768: -0.7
